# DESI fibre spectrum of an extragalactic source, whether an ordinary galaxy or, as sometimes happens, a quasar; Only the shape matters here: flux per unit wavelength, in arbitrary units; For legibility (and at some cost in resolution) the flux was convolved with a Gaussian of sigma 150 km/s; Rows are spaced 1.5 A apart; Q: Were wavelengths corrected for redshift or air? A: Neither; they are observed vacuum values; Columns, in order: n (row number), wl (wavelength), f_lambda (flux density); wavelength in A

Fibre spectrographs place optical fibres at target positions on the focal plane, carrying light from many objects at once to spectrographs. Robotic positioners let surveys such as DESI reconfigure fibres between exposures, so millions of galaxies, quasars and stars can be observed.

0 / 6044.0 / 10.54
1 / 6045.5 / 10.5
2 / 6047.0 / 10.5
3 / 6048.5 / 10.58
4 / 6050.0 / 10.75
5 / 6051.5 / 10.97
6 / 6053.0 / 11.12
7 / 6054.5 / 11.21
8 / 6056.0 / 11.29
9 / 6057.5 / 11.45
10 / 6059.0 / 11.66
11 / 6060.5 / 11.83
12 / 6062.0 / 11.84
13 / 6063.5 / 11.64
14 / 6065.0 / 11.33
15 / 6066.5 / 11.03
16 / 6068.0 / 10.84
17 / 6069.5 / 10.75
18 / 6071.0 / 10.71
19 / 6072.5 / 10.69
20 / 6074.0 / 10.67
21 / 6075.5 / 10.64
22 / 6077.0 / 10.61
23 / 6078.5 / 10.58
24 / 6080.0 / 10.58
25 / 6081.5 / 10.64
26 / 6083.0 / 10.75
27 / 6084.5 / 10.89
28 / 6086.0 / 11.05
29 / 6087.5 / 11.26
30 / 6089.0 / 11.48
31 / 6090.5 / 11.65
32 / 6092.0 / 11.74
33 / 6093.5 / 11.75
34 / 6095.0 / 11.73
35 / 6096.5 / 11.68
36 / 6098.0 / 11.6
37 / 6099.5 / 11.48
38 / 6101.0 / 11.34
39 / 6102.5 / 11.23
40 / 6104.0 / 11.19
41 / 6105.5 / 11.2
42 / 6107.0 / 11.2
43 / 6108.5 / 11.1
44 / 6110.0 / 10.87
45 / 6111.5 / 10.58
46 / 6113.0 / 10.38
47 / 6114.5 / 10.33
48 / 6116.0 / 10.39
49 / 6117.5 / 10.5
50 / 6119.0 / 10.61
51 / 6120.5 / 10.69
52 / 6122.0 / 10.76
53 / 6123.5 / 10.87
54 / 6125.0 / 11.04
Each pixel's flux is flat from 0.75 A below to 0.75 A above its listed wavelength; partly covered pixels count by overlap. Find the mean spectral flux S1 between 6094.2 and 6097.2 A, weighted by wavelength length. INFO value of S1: 11.7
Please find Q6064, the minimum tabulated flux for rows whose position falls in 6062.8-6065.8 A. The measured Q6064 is 11.33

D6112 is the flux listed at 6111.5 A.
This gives 10.58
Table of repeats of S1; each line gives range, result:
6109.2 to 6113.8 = 10.6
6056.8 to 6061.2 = 11.6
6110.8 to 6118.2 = 10.4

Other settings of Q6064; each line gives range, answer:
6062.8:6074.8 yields 10.67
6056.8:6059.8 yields 11.45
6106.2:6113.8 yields 10.38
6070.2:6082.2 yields 10.58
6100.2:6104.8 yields 11.19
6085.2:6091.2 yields 11.05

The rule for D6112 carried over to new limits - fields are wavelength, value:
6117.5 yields 10.5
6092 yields 11.74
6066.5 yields 11.03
